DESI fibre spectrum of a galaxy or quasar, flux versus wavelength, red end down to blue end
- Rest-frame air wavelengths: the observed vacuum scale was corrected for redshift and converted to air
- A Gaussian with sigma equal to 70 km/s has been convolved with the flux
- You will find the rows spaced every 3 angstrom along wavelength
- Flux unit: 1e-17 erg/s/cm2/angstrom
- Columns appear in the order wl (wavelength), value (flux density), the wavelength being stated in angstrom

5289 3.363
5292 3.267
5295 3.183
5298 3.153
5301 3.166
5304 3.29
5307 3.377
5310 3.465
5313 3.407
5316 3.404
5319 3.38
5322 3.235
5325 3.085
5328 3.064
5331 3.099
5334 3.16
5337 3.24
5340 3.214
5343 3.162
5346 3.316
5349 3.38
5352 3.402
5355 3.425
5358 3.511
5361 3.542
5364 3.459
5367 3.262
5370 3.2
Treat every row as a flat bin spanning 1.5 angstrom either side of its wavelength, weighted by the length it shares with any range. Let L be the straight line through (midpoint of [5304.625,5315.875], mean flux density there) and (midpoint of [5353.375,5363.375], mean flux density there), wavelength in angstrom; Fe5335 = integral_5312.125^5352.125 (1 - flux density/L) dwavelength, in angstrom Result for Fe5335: 2.3 angstrom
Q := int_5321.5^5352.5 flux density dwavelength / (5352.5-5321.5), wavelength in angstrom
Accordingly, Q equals 3.21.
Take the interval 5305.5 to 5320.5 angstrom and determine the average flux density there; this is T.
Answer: 3.41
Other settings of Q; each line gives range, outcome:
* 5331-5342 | 3.19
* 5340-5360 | 3.36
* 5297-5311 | 3.29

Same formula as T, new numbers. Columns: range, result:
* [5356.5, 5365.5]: 3.5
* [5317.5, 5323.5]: 3.31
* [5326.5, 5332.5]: 3.08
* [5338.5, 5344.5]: 3.19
